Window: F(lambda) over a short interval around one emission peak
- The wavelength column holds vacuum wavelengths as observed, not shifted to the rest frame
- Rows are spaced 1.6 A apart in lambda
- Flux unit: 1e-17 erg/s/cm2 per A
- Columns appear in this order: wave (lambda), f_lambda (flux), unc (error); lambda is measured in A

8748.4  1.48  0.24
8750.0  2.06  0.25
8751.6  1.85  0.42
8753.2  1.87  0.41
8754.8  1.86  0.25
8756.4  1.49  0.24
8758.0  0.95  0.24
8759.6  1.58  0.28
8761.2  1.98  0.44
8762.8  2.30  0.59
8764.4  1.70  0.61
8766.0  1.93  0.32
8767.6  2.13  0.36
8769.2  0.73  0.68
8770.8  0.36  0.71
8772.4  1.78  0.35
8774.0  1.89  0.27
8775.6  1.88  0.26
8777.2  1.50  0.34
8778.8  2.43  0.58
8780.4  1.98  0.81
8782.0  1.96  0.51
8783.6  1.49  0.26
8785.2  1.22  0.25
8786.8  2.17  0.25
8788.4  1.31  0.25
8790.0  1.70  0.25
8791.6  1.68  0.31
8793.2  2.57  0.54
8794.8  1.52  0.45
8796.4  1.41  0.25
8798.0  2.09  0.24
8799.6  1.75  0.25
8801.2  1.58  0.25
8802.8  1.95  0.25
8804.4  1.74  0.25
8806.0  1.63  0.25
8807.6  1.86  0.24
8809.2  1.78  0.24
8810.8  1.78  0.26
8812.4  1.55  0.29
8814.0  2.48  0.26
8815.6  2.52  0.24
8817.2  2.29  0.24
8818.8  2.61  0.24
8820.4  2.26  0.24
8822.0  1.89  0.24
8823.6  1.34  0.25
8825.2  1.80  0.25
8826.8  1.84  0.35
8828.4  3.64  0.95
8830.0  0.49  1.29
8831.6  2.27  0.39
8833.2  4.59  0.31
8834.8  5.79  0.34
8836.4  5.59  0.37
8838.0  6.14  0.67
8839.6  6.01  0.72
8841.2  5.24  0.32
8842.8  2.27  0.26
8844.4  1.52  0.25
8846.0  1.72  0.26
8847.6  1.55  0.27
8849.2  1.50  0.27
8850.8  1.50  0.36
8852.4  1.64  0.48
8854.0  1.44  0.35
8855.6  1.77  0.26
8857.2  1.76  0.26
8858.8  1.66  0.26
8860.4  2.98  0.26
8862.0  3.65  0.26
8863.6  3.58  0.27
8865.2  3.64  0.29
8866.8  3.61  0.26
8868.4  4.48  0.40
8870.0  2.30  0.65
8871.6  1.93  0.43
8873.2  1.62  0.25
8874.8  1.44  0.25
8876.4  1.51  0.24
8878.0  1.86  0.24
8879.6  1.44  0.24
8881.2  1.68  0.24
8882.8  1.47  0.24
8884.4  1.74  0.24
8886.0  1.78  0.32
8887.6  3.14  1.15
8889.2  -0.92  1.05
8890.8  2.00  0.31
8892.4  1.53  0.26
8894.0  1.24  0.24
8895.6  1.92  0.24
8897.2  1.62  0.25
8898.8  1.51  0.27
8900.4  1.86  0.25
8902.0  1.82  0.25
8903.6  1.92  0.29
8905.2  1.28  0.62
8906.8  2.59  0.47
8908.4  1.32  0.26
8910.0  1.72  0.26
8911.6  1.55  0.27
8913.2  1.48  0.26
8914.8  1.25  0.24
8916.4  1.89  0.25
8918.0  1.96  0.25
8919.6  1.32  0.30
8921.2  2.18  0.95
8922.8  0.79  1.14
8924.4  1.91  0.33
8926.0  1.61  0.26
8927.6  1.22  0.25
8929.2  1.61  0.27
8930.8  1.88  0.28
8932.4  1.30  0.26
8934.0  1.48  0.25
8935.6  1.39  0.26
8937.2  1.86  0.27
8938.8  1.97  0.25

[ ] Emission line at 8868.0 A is [N II] 6583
